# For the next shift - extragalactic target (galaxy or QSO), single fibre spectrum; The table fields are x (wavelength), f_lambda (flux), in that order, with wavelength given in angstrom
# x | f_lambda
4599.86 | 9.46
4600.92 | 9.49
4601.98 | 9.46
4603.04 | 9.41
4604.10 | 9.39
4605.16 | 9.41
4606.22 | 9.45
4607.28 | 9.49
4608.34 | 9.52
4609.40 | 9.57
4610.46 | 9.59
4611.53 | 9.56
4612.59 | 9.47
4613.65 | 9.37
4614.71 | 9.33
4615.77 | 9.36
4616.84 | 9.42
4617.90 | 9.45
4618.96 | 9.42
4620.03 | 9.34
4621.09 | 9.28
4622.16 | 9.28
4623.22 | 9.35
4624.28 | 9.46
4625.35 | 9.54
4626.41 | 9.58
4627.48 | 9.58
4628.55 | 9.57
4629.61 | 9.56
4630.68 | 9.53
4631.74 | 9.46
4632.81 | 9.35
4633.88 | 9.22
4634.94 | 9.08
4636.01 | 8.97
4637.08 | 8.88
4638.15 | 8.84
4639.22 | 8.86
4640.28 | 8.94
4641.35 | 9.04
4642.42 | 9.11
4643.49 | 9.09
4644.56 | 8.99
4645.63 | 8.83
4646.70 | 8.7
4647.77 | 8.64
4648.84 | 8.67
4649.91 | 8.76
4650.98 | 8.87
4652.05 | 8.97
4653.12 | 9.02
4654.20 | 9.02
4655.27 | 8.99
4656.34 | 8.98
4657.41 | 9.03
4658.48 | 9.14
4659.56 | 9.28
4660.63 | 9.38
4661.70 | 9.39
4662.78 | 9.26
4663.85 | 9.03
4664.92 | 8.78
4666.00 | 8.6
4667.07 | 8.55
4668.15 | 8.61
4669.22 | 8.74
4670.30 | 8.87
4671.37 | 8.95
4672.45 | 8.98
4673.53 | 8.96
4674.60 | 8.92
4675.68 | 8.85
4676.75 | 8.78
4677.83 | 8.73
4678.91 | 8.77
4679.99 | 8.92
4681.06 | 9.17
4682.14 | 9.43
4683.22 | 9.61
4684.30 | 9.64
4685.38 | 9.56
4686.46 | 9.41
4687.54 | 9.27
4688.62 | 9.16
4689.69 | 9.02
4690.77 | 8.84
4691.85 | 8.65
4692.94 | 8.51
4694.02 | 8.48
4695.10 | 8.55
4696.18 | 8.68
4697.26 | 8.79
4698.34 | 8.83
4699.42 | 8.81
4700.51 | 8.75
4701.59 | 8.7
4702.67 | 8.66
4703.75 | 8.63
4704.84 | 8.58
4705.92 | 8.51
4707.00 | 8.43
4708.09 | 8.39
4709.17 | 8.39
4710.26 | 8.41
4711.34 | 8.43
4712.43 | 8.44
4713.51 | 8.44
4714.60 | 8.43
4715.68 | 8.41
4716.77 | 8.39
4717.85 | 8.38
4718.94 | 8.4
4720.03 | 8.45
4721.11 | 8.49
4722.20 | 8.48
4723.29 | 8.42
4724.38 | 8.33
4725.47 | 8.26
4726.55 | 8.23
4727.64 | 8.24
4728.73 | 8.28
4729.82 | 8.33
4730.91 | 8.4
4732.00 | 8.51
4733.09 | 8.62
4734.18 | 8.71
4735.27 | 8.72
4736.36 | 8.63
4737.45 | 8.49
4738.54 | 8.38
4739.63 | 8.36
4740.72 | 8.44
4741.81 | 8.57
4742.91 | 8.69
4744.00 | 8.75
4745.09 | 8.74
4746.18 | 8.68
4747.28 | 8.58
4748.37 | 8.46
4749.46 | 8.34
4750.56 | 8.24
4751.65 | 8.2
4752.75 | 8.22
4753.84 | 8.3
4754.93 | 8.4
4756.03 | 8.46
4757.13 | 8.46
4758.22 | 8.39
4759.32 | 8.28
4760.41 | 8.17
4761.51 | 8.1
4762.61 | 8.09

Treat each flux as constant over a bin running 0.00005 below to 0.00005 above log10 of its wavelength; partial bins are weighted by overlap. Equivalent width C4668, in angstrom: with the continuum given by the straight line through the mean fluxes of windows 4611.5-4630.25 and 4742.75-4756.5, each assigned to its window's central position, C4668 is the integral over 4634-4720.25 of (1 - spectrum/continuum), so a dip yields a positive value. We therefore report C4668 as 1.6 angstrom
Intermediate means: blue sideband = 9.44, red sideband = 8.46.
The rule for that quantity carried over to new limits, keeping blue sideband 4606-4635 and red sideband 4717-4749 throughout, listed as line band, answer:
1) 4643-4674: 0.63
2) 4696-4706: 0.06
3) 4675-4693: -0.39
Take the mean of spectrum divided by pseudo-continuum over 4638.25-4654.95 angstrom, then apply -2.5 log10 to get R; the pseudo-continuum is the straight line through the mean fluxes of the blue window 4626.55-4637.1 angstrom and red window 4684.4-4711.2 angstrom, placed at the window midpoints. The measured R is 0.04 mag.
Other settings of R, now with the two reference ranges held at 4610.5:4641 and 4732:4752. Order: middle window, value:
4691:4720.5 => 0.031 mag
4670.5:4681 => 0.011 mag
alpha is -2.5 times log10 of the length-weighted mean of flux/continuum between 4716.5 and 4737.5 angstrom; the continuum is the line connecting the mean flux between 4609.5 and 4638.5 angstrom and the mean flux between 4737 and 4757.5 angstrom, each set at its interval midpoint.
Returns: 0.02 mag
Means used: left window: 9.37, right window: 8.46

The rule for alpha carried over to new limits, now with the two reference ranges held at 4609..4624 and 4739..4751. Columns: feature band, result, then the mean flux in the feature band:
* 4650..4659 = 0.019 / 8.99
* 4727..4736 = 0.019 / 8.47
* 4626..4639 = 0.003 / 9.28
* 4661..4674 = 0.020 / 8.9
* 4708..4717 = 0.043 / 8.42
